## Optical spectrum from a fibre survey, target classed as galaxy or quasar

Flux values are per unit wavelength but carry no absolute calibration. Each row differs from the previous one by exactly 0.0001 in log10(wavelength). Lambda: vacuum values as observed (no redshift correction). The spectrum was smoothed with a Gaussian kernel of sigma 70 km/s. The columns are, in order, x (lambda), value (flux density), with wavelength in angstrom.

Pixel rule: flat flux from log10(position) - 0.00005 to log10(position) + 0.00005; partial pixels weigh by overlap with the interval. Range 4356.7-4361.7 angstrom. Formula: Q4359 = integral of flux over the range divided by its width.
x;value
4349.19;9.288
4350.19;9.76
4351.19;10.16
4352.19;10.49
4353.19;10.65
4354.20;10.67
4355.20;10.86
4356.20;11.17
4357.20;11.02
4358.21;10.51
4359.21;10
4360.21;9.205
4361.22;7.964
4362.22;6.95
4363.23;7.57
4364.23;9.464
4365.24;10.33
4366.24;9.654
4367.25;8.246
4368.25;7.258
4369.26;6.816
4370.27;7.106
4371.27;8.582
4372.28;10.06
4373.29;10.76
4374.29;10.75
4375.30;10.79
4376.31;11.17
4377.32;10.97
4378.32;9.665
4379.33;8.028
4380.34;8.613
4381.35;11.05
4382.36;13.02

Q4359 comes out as 9.74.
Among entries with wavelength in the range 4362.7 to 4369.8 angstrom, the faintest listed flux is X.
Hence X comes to 6.816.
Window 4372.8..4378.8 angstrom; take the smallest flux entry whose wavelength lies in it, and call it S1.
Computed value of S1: 9.665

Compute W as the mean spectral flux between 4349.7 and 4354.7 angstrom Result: 10.3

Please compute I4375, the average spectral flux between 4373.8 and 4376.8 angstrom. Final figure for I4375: 10.9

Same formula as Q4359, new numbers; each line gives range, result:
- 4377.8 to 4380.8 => 8.8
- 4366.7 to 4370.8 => 7.39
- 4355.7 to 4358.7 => 10.9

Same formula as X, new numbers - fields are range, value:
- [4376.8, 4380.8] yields 8.028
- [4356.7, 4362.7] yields 6.95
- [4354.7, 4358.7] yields 10.51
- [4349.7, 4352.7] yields 9.76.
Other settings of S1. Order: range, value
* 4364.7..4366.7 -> 9.654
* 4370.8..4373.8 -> 8.582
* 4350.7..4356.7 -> 10.16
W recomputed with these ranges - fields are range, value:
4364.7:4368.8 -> 8.85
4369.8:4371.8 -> 7.89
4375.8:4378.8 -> 10.6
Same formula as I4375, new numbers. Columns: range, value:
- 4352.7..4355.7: 10.7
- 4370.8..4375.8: 10.2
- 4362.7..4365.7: 9.07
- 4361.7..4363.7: 7.26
